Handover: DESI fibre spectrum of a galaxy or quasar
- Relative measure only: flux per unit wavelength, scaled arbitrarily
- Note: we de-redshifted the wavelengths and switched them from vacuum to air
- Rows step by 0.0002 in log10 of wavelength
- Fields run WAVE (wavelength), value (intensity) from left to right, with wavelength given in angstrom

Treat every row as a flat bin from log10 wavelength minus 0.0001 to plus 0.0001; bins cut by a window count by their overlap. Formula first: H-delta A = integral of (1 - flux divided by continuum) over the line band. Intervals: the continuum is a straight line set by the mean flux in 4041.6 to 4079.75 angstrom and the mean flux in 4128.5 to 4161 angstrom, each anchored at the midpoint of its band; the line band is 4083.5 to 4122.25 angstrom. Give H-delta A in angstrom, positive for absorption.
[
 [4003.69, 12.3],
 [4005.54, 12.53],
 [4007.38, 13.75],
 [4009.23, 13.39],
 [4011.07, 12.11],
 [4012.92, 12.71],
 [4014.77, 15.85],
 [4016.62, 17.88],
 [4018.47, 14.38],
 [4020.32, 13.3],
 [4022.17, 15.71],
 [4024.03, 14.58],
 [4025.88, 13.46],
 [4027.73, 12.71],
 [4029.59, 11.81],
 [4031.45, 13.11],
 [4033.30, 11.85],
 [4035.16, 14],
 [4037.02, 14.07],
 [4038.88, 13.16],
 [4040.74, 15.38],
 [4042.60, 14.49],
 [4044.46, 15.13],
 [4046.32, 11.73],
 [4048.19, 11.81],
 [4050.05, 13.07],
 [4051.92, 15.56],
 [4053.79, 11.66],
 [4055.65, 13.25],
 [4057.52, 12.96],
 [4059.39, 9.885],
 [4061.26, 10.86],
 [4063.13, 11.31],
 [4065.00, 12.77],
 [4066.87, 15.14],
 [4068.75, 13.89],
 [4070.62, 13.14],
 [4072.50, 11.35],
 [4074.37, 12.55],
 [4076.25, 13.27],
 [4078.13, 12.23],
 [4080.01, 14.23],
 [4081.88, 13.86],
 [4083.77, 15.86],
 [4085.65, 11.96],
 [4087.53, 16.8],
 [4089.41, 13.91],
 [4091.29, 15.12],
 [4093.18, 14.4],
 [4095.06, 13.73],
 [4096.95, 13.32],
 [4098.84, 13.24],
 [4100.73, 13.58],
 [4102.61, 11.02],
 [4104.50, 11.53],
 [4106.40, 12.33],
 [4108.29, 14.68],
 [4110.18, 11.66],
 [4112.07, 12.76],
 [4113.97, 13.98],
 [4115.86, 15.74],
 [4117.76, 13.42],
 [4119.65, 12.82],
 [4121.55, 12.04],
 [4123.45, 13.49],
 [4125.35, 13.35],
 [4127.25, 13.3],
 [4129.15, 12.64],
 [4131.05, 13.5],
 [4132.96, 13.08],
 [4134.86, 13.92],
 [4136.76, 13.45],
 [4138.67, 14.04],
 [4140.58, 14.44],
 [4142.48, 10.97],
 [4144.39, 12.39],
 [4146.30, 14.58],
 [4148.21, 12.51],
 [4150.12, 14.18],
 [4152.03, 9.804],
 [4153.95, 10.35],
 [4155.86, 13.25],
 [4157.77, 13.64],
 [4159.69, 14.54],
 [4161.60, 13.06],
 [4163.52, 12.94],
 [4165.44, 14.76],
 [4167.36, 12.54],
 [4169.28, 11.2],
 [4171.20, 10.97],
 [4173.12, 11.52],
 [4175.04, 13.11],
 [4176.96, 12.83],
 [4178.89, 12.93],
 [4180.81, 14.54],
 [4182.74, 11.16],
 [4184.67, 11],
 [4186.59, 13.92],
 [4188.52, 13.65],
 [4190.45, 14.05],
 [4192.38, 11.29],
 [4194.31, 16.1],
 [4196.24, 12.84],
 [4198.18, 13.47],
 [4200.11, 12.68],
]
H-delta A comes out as -1.7 angstrom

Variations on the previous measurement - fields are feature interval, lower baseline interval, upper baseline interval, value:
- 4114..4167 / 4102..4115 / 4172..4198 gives -1.7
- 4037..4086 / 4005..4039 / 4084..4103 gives 2.4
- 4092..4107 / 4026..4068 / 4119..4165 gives 0.1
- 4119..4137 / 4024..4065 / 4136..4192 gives -0.4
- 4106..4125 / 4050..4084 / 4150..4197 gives -0.7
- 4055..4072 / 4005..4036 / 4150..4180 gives 1.1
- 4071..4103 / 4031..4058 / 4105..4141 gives -0.5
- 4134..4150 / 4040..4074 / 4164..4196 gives -0.6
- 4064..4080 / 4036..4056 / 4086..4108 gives 0.5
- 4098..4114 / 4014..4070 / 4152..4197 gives 0.6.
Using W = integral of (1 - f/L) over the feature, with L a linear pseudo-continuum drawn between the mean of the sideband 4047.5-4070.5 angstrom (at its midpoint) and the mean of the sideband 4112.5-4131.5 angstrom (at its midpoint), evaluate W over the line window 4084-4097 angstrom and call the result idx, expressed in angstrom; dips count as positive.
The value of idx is -1.3 angstrom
